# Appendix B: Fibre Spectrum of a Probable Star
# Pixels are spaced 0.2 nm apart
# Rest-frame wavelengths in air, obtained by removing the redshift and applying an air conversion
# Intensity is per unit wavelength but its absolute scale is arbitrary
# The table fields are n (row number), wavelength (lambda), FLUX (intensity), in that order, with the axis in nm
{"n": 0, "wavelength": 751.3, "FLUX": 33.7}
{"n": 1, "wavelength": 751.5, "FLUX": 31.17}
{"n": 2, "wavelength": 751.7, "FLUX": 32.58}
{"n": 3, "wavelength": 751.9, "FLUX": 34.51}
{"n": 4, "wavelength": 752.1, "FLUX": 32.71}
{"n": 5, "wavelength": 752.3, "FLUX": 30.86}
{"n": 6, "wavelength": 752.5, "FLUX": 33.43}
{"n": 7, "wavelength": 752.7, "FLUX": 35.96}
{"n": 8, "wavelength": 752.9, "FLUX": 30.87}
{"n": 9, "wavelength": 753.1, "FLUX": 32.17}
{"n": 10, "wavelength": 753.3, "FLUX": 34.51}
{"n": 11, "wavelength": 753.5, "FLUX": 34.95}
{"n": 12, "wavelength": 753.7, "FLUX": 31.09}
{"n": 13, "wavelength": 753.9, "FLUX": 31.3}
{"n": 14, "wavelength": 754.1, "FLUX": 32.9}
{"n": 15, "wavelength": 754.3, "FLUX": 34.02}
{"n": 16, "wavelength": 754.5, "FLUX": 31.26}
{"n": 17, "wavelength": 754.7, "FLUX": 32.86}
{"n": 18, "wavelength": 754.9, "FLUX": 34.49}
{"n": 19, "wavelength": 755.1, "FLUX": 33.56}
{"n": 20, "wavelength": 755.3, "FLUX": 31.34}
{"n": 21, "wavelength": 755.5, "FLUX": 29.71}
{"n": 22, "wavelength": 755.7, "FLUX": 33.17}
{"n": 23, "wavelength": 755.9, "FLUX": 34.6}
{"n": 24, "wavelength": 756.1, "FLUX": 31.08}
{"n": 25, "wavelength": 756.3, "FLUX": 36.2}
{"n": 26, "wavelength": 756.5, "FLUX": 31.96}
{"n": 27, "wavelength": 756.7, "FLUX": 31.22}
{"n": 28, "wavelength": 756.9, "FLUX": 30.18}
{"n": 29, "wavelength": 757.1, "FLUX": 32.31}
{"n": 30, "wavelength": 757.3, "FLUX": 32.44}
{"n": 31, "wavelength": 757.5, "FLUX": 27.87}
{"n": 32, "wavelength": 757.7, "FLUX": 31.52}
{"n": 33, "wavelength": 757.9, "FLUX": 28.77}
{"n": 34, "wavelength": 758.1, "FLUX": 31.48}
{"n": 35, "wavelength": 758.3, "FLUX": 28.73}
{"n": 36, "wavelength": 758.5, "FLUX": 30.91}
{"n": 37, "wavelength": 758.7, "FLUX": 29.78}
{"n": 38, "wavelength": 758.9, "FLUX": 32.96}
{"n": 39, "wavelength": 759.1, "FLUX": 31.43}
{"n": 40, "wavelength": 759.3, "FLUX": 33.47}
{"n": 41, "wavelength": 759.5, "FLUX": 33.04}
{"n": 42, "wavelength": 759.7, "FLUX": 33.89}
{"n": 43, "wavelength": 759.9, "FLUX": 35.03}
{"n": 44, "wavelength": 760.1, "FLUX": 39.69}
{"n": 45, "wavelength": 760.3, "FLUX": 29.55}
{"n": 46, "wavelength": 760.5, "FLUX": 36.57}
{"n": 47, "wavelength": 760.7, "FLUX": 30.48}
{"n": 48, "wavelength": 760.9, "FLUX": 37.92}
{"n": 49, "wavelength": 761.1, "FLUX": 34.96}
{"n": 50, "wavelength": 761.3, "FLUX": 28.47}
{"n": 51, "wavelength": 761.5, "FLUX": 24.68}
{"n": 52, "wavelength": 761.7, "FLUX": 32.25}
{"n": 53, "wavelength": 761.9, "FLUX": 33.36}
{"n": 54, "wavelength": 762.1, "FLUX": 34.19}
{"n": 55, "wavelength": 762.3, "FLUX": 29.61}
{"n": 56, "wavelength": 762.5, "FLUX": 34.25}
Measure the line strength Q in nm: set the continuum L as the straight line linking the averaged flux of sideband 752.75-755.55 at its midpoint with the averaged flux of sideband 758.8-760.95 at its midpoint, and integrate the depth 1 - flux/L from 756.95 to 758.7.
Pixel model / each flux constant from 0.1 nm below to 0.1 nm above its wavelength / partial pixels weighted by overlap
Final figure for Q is 0.16 nm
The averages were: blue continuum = 32.6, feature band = 30.5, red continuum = 33.9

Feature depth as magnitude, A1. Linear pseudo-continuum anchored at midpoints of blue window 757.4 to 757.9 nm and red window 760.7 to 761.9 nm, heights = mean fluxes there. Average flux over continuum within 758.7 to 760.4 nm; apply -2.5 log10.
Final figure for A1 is -0.09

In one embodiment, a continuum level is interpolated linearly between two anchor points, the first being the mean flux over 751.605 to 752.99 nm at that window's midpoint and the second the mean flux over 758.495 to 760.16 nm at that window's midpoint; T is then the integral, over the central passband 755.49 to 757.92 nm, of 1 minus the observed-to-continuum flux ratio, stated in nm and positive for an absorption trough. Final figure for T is 0.105 nm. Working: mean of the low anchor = 33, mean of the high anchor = 33.3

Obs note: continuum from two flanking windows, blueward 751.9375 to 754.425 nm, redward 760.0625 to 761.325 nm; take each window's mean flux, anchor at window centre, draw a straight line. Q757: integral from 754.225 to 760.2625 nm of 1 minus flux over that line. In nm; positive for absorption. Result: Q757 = 0.22 nm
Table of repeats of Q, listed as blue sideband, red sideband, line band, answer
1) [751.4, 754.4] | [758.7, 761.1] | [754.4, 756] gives 0.03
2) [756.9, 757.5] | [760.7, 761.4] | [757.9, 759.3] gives 0.05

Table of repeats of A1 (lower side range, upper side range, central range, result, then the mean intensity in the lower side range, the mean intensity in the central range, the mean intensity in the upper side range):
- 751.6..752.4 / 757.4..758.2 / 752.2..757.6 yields -0.04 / 32.7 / 32.5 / 29.9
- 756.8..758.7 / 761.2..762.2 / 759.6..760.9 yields -0.13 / 30.4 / 34.5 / 30.6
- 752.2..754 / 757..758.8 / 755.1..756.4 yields -0.04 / 32.8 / 32.8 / 30.4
